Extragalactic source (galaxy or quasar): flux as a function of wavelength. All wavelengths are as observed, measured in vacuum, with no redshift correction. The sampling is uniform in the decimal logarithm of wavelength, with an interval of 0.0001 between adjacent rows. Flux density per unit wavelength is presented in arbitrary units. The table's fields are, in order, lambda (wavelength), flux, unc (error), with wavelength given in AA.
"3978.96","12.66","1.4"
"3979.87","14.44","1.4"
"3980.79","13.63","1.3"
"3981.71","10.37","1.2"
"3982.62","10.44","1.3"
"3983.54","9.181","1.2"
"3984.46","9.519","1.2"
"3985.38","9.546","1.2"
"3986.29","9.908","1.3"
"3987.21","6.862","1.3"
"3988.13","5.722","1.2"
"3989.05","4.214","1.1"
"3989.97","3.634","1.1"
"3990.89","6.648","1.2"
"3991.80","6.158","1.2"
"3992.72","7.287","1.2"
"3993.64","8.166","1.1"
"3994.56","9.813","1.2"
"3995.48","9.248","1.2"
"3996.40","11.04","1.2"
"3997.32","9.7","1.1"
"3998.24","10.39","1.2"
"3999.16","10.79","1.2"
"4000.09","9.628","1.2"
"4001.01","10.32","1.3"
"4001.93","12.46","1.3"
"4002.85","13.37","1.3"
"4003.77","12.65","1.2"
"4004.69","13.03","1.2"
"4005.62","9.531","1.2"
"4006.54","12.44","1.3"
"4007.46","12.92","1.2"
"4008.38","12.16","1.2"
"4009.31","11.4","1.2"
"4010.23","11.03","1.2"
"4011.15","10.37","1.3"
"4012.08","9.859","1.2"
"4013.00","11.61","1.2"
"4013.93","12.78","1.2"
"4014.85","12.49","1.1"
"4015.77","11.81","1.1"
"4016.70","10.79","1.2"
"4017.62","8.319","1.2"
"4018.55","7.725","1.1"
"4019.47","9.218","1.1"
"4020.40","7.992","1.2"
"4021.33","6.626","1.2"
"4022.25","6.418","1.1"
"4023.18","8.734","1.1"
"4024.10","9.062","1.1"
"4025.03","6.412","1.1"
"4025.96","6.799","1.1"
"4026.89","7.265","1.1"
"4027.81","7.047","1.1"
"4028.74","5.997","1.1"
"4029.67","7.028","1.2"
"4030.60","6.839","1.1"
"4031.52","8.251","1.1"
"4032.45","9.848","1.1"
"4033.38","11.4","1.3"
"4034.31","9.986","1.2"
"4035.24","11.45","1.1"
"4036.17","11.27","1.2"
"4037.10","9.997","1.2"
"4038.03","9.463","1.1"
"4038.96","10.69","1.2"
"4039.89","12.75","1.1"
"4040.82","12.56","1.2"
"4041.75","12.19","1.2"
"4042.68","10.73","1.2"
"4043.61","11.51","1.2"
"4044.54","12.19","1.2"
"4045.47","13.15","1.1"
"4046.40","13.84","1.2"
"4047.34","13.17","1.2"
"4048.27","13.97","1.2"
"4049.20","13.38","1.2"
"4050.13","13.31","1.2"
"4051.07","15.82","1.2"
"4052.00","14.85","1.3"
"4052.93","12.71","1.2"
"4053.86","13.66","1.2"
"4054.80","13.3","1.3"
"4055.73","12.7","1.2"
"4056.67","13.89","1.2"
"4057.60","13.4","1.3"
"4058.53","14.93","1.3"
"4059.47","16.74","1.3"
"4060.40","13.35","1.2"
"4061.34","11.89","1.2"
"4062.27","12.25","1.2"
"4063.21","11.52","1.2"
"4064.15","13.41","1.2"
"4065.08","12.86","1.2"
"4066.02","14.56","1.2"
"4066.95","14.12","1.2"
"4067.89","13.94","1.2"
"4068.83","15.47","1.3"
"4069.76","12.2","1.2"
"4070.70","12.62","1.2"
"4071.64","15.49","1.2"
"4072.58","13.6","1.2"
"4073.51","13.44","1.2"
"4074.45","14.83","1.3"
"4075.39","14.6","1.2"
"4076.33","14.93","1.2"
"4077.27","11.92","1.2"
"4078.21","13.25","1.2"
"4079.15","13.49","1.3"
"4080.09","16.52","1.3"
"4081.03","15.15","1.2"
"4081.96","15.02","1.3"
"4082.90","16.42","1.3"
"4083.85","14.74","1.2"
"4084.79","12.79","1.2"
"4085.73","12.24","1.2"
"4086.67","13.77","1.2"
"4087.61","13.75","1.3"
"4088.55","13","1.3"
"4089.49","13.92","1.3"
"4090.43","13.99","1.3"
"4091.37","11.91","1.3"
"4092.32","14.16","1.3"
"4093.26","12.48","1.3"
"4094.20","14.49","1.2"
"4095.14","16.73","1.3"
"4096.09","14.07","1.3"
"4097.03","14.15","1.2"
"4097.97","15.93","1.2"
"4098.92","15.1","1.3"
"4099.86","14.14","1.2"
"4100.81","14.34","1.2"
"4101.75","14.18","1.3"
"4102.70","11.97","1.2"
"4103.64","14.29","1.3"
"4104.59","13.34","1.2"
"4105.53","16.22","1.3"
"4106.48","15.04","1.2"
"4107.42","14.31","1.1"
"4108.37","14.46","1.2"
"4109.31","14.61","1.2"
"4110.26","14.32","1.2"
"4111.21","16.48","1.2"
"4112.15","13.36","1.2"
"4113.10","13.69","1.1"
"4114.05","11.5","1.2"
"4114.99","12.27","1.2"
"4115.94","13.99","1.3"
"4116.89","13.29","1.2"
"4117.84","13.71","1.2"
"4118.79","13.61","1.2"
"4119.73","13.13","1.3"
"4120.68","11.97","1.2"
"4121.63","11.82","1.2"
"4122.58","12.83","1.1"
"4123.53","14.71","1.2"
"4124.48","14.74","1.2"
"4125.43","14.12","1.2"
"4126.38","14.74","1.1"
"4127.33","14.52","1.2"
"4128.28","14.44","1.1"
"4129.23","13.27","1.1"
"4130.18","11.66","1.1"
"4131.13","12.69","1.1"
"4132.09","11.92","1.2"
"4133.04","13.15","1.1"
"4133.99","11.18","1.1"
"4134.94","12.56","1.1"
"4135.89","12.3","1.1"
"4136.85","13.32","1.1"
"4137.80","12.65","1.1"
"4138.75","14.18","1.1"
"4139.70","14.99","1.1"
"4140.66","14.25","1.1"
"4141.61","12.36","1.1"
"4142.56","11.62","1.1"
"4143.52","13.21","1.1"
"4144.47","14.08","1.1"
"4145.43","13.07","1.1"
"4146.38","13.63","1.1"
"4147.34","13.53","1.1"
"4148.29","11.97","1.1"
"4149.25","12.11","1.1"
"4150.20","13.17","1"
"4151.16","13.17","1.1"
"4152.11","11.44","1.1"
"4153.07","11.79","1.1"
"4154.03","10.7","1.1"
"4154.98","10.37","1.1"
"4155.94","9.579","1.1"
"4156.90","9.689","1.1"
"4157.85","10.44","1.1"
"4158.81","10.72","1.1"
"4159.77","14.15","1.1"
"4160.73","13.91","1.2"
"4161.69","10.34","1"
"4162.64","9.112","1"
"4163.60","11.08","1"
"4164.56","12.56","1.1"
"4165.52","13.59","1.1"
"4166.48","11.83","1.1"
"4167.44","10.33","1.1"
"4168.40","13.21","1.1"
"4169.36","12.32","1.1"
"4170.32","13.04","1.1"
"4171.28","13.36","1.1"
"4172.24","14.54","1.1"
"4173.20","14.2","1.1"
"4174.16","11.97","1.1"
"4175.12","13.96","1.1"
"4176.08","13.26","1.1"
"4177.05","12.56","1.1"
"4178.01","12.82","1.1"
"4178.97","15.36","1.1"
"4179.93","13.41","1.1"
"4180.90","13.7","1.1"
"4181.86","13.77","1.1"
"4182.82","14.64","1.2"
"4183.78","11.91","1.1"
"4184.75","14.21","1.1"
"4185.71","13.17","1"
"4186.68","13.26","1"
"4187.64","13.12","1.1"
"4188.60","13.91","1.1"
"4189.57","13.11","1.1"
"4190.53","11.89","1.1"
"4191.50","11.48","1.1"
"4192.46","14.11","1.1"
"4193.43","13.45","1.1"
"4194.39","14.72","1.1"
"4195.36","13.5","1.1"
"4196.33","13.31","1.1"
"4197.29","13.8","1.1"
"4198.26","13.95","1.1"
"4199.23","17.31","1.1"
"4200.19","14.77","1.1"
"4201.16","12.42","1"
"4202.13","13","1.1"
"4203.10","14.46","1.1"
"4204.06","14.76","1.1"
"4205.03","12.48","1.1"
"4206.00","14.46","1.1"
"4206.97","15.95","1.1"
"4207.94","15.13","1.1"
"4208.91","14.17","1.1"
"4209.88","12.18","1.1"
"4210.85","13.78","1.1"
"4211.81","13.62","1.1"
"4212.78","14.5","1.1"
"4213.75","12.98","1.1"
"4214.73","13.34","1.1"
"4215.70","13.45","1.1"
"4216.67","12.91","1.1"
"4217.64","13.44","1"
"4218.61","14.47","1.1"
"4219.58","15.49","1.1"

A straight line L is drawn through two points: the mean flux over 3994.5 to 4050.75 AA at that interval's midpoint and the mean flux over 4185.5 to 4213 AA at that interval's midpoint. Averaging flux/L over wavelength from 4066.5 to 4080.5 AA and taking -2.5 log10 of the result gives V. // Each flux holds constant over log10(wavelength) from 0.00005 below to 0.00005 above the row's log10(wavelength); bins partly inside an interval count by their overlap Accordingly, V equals -0.22 mag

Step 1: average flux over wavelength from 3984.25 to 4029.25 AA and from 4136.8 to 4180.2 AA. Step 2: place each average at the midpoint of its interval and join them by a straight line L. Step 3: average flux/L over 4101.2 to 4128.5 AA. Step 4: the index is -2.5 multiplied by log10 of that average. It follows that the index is -0.19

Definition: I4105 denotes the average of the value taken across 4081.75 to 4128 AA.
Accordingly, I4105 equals 14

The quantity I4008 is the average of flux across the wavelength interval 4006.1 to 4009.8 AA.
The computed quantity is 12.2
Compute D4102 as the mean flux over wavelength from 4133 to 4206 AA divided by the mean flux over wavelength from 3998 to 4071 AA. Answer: 1.13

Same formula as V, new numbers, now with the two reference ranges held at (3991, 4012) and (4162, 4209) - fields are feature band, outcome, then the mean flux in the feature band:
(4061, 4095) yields -0.175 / 13.8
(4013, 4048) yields 0.118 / 9.88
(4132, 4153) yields -0.015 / 12.9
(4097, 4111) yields -0.192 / 14.5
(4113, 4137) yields -0.056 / 13.1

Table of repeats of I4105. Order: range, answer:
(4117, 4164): 12.6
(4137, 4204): 12.9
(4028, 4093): 12.9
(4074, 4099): 14.2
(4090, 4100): 14.3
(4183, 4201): 13.6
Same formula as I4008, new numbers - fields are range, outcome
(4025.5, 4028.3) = 7.03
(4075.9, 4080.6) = 14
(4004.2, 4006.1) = 11.3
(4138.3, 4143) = 13.5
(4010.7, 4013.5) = 10.6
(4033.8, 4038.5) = 10.4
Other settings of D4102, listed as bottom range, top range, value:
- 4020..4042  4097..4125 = 1.55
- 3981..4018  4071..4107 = 1.42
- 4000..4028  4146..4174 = 1.19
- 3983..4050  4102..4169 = 1.30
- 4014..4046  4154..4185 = 1.30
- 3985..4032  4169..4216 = 1.48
